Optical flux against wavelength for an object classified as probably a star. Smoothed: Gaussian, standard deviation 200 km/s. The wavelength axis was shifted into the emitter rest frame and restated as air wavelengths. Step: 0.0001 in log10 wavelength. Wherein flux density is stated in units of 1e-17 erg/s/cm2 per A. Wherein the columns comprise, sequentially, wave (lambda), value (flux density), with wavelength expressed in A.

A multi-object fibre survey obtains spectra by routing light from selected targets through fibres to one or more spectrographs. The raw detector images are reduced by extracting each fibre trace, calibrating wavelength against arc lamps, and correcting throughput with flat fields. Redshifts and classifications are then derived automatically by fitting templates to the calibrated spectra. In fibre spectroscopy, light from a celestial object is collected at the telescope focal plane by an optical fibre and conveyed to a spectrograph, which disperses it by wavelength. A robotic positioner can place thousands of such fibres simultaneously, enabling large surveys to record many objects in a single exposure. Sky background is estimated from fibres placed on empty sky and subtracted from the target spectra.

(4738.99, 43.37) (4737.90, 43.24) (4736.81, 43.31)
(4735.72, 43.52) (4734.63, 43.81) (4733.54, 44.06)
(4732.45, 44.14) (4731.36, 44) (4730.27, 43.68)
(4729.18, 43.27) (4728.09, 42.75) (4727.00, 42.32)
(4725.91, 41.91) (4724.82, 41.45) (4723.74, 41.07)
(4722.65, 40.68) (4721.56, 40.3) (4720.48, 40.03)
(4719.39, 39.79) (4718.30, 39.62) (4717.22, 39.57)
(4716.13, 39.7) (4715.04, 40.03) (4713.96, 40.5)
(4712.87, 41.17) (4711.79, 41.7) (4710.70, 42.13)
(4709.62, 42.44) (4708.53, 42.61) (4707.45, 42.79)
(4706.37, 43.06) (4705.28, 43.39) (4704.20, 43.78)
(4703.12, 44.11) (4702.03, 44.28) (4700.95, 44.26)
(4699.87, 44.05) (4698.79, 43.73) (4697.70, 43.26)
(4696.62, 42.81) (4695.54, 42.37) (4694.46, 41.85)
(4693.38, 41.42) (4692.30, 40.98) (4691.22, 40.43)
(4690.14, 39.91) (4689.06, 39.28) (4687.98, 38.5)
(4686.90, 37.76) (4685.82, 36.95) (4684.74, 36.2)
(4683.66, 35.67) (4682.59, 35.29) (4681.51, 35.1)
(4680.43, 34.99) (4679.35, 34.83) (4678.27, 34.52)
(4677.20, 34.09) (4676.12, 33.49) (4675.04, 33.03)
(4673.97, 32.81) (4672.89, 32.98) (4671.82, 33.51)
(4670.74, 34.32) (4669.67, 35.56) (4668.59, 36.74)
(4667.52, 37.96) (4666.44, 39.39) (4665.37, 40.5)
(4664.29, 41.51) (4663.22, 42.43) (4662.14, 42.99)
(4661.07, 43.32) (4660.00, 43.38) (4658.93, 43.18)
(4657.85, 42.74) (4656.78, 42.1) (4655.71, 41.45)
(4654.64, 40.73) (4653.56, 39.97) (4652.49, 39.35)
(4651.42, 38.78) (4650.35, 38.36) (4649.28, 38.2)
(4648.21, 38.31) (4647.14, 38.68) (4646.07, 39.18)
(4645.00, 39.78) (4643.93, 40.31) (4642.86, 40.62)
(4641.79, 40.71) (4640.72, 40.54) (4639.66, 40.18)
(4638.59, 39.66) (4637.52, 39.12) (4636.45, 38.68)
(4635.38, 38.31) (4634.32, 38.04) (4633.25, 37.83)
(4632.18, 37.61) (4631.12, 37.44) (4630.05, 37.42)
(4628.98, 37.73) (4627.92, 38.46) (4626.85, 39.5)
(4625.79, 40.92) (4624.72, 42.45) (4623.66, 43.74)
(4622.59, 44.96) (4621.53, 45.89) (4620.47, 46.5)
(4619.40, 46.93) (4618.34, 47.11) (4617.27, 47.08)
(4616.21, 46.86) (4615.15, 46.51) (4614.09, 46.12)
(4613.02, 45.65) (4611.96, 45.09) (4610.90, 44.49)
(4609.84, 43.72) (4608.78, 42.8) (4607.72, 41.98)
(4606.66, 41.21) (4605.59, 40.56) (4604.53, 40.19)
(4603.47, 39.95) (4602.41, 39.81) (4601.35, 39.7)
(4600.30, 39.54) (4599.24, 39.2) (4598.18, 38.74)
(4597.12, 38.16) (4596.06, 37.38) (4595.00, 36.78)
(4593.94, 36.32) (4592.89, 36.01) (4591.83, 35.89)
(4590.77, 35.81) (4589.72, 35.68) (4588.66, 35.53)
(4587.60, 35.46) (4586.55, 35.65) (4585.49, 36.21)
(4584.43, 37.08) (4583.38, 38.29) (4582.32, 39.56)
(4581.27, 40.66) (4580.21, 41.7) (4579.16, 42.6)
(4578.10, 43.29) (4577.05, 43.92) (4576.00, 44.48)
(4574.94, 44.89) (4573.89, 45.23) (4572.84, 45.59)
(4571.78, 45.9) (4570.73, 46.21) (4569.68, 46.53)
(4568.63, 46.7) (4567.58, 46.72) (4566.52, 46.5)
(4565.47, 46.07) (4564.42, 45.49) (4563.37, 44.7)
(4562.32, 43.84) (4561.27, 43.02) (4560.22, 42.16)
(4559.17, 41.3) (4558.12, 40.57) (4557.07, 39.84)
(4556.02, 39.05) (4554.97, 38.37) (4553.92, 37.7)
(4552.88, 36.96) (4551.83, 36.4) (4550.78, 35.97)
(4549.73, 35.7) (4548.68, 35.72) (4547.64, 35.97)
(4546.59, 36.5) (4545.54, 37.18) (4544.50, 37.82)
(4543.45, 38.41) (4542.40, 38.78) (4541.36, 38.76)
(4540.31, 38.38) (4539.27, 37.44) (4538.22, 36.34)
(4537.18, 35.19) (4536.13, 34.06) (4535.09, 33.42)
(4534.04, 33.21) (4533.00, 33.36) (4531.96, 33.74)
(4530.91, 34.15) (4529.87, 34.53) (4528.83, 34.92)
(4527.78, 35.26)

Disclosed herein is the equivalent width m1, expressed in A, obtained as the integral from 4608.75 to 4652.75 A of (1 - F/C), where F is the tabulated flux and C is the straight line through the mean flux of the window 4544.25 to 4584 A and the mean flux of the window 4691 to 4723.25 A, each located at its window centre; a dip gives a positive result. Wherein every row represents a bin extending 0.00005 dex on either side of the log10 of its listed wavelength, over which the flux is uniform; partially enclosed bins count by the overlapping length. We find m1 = 0.3 A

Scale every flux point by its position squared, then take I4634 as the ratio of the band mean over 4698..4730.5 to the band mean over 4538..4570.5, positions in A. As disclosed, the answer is 1.12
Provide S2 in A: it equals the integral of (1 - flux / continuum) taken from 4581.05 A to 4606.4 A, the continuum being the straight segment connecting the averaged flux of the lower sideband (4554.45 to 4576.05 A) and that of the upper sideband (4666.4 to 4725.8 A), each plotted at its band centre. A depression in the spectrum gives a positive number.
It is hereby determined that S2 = 3.0 A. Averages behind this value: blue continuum 43.9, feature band 37.8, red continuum 39.3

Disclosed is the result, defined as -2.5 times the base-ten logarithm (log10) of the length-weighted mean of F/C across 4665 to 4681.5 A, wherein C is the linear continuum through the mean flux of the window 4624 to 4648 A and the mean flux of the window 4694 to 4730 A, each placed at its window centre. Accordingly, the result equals 0.16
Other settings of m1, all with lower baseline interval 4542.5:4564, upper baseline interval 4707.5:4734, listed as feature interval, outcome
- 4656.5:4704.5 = 2.2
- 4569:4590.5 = -1.0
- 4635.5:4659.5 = 0.3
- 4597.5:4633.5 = -2.1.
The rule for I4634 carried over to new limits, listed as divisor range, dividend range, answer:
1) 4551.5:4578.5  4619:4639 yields 0.96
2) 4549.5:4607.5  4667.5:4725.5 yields 1.02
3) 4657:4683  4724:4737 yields 1.18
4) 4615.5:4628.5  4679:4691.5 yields 0.86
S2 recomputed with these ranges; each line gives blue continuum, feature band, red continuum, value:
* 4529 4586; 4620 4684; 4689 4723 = 3.34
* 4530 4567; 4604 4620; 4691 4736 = -1.85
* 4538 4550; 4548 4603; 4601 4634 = -1.30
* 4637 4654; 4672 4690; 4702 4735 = 2.35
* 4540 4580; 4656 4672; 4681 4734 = 0.45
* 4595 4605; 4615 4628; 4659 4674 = -1.86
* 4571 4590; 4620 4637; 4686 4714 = 0.39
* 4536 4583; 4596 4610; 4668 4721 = 0.05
